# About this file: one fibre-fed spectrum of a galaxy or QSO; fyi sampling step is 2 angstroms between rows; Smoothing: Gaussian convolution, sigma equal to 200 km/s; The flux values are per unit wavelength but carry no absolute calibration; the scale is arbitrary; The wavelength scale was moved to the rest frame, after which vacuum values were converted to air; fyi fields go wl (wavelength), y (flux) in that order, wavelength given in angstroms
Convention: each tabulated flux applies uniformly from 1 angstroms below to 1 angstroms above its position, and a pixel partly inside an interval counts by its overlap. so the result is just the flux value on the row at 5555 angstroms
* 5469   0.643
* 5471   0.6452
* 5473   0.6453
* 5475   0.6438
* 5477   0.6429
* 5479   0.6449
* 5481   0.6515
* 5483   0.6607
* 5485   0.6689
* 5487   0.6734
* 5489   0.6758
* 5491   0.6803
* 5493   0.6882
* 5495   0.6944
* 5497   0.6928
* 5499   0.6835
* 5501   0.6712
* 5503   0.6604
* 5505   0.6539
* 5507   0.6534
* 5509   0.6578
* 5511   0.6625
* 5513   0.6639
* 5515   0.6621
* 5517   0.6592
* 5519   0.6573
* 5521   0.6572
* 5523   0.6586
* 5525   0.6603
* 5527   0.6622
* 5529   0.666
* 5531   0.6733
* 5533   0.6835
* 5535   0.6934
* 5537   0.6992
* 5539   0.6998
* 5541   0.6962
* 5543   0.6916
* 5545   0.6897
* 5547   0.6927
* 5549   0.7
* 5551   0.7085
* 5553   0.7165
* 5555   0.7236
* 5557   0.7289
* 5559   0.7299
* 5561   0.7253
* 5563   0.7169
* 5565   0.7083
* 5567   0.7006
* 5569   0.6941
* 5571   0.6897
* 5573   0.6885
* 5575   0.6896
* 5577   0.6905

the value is 0.7236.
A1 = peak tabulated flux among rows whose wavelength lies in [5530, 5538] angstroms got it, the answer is 0.6992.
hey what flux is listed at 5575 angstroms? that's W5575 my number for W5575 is 0.6896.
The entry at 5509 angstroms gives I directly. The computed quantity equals 0.6578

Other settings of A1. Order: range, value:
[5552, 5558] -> 0.7289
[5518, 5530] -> 0.666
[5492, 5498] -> 0.6944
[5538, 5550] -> 0.7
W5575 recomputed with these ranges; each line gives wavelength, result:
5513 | 0.6639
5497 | 0.6928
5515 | 0.6621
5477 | 0.6429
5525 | 0.6603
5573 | 0.6885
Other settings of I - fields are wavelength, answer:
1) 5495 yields 0.6944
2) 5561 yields 0.7253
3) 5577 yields 0.6905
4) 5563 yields 0.7169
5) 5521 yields 0.6572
